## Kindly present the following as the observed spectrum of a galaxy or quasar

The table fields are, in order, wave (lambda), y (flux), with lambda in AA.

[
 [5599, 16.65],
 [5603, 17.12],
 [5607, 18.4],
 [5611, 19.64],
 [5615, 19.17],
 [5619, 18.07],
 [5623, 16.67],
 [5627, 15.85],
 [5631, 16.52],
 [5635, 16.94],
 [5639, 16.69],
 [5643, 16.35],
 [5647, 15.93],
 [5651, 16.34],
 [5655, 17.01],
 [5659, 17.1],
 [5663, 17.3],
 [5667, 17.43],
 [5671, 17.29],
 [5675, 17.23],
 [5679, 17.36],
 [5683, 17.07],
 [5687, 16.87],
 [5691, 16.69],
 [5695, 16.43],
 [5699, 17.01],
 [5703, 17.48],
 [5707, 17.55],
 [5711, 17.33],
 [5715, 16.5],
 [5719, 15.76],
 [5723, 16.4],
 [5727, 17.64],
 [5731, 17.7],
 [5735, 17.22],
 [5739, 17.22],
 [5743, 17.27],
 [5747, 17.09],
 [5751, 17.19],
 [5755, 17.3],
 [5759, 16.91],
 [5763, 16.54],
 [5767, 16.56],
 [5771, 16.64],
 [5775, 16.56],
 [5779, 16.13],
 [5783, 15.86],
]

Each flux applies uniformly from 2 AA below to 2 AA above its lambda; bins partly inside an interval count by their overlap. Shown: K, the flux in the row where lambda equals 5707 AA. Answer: 17.55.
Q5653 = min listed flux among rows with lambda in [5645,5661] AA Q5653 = 15.93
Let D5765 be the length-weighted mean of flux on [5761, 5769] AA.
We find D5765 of 16.5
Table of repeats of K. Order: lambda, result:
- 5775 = 16.56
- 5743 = 17.27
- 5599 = 16.65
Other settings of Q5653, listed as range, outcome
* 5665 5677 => 17.23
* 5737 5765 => 16.54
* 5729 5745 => 17.22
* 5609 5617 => 19.17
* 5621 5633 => 15.85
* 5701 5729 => 15.76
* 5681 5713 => 16.43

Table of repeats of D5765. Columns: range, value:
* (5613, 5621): 18.6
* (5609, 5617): 19.4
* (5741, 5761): 17.2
